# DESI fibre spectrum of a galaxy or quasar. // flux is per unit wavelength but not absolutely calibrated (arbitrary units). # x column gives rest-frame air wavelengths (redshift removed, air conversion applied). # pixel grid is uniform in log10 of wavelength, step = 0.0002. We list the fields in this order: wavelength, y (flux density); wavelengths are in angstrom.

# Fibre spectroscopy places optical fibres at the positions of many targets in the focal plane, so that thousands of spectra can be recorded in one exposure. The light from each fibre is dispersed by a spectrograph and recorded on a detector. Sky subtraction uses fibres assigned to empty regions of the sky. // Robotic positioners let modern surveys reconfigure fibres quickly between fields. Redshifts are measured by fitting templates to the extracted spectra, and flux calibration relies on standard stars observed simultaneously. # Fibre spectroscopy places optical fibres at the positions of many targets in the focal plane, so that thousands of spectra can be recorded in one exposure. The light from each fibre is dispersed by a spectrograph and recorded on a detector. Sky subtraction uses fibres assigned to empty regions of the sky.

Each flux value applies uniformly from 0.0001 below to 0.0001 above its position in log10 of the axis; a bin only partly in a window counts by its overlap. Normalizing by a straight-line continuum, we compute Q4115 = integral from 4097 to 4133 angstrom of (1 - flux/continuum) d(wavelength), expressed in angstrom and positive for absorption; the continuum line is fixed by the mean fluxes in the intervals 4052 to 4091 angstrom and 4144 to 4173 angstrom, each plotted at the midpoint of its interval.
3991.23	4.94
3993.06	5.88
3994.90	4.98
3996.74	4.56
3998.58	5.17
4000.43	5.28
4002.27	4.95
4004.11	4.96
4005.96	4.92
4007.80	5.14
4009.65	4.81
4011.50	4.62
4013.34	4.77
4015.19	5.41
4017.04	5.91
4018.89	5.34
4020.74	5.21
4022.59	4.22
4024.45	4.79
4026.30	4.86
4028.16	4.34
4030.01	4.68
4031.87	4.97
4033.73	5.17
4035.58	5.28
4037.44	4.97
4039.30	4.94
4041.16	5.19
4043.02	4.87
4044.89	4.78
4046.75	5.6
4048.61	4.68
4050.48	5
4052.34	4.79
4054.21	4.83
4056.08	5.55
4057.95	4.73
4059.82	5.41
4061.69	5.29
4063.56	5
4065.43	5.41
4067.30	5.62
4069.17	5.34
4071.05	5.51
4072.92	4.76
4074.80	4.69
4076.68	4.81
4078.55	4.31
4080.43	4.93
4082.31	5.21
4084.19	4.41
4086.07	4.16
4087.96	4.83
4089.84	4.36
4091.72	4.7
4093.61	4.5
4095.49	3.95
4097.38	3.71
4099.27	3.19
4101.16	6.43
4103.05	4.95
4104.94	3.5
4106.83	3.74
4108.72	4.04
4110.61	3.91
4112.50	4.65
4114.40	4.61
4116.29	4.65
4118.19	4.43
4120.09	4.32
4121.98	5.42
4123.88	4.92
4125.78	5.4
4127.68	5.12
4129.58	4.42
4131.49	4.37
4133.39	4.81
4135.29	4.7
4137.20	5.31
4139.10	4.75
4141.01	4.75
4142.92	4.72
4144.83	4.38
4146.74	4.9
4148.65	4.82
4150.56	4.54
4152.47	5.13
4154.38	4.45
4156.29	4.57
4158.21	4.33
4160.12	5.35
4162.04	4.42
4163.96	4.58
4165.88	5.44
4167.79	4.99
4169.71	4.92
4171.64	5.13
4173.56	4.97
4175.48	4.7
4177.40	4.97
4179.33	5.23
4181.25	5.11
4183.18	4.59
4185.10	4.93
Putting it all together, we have 2.5 angstrom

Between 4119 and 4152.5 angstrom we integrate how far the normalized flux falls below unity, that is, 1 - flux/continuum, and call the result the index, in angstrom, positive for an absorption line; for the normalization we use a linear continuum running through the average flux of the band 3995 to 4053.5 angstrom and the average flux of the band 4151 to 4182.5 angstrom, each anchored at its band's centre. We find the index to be 0.6 angstrom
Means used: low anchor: 4.97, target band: 4.81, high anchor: 4.89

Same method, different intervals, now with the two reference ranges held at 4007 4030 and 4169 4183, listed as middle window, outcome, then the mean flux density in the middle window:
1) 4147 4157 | 0.51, 4.72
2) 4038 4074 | -1.23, 5.12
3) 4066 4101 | 2.10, 4.66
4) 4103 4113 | 1.87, 4.04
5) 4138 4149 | 0.55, 4.72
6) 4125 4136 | 0.38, 4.8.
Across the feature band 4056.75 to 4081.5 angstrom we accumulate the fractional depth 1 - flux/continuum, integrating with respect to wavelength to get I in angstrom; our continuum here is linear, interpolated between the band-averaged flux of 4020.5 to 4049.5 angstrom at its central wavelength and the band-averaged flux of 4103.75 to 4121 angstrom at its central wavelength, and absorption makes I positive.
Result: -2.5 angstrom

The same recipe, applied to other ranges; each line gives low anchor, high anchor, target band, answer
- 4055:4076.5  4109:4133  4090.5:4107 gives 1.88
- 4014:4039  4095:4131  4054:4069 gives -1.42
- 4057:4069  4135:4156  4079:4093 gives 1.30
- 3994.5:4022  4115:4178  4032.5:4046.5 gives -0.14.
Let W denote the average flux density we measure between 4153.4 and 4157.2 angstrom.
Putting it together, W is 4.52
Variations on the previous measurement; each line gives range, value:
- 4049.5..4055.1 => 4.87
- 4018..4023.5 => 4.93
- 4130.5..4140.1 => 4.78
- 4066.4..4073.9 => 5.3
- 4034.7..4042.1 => 5.09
